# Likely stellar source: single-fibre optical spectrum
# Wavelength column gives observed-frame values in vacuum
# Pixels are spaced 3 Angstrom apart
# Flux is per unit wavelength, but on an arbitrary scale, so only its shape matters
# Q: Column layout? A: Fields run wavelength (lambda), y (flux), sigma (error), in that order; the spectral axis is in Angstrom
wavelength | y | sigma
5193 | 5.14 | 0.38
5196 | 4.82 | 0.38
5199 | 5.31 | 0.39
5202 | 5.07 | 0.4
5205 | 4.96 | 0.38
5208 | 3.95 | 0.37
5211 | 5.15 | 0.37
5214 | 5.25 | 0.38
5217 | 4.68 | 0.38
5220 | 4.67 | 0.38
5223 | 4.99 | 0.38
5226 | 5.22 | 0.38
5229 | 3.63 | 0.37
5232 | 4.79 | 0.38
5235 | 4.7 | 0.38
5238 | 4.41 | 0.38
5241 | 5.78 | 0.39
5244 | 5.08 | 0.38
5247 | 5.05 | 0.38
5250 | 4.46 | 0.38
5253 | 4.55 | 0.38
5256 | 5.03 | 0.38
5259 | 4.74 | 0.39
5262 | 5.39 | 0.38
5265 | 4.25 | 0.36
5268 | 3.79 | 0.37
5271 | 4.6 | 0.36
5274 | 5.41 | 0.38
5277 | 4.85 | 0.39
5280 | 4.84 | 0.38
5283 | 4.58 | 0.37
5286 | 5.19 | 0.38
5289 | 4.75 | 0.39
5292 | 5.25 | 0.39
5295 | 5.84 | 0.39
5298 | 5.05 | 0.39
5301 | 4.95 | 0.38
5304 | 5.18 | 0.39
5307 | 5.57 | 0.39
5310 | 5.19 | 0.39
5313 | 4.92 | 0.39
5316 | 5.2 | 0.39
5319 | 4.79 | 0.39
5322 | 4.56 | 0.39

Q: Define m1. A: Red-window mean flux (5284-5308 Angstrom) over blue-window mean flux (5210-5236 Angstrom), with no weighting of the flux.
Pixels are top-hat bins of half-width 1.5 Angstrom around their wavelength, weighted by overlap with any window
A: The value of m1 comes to 1.09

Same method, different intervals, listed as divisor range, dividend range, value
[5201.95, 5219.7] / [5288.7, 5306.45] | 1.08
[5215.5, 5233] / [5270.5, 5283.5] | 1.05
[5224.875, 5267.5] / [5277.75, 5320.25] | 1.07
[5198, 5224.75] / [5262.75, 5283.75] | 0.95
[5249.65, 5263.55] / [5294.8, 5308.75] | 1.08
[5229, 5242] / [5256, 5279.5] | 1.00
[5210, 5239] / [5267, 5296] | 1.03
